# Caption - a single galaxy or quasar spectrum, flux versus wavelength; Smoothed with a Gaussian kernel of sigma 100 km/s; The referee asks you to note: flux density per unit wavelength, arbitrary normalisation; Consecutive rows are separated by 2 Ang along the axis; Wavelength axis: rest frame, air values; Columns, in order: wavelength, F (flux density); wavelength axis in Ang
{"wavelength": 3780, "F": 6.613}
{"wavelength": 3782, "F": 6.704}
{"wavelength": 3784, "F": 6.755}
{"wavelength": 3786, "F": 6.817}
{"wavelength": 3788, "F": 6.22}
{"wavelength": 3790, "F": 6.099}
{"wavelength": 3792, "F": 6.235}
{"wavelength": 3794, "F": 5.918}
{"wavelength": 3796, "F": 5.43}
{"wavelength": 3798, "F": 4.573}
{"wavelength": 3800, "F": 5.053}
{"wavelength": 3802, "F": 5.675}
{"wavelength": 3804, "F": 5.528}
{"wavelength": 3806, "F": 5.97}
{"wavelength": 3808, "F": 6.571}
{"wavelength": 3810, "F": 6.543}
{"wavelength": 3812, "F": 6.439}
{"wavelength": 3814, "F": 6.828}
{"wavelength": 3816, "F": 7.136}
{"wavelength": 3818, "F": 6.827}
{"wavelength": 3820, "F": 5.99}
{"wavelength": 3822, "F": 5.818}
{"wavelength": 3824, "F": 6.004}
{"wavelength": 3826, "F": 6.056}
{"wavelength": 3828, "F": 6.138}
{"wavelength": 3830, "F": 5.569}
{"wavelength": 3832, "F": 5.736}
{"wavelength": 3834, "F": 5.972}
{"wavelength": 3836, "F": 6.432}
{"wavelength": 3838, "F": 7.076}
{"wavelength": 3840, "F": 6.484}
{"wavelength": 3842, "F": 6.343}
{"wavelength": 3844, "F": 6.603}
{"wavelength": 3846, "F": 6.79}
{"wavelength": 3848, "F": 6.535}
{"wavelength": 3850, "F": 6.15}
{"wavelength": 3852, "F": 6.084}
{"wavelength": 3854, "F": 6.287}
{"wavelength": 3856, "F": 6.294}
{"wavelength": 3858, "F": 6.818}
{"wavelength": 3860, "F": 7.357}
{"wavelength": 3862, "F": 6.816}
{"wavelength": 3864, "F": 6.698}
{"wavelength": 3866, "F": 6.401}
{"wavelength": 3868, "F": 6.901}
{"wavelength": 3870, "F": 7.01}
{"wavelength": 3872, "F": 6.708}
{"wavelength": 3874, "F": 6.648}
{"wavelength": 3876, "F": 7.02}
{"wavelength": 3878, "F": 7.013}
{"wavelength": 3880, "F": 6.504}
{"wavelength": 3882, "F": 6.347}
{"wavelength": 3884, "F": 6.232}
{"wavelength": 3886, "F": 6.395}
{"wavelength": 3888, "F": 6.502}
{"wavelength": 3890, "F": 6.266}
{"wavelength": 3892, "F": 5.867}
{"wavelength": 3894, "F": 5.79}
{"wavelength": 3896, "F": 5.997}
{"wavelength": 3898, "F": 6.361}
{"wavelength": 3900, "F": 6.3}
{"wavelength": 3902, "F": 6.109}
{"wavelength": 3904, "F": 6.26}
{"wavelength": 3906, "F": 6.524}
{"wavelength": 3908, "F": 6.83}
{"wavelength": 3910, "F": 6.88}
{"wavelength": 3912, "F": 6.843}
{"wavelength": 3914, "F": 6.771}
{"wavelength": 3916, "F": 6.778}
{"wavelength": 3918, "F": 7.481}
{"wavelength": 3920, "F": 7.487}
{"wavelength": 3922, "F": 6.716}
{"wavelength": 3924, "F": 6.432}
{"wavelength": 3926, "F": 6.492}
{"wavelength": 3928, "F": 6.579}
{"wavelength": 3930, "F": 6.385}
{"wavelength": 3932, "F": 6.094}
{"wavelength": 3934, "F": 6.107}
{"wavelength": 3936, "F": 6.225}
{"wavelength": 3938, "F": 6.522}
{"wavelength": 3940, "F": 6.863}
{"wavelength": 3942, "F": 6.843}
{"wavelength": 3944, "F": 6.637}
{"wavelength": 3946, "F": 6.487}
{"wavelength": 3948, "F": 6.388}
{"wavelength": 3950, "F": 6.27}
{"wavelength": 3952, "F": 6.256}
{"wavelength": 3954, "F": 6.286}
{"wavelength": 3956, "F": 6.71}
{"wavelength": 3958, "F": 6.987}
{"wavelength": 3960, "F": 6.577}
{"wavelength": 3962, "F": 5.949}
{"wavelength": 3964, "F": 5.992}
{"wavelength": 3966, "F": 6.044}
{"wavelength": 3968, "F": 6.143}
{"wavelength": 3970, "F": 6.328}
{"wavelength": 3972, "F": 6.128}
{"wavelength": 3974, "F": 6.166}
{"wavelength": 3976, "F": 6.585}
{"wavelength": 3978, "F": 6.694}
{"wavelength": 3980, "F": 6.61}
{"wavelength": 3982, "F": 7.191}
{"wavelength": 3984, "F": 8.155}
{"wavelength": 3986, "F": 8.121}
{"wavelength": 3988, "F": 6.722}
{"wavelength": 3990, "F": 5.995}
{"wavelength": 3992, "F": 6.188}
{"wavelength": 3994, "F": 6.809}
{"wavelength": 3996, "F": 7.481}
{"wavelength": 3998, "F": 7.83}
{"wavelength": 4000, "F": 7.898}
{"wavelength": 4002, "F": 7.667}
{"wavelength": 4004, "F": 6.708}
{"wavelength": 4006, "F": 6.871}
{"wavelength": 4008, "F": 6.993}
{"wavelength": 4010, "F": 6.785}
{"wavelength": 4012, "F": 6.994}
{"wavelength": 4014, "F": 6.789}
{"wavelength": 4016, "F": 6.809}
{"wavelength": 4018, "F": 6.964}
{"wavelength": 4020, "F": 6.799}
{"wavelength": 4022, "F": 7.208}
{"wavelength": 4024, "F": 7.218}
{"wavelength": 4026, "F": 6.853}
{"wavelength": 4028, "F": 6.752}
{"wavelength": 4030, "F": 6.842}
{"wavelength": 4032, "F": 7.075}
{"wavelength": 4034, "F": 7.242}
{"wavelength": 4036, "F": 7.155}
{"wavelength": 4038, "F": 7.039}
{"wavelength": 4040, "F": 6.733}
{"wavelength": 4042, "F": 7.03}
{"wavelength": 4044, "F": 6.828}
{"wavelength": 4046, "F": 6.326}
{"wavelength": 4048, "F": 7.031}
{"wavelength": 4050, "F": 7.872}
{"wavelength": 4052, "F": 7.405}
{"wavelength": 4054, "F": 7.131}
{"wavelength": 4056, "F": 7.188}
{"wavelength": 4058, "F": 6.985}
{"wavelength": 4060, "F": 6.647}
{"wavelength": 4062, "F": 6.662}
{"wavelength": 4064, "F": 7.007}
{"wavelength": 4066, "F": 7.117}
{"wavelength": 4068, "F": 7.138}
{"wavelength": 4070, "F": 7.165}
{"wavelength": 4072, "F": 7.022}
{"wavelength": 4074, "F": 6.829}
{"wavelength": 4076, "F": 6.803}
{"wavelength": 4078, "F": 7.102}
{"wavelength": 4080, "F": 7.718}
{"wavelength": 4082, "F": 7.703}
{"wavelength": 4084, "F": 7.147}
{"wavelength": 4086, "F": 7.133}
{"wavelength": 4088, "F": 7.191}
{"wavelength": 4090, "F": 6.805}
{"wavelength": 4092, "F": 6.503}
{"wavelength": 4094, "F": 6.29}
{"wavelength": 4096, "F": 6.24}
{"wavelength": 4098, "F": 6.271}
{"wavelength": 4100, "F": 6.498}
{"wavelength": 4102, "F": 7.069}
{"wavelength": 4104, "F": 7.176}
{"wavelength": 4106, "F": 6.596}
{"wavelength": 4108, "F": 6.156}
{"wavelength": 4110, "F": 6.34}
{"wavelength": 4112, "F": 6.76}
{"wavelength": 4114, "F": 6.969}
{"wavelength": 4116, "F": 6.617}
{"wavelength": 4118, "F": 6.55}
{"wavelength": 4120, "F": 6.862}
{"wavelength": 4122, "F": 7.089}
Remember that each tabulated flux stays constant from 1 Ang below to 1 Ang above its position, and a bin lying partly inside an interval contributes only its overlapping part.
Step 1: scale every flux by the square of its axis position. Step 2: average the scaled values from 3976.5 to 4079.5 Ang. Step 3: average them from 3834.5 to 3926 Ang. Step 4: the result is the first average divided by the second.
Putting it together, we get 1.2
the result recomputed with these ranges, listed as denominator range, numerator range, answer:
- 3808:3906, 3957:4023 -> 1.14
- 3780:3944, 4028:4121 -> 1.20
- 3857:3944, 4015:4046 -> 1.13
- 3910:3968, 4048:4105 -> 1.15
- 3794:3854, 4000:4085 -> 1.28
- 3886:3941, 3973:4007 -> 1.13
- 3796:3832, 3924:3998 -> 1.18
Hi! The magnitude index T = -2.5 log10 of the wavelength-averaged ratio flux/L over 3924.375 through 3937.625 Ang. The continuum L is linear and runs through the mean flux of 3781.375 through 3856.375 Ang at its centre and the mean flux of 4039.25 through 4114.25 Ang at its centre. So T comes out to 0.03 mag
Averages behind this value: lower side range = 6.2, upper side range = 6.91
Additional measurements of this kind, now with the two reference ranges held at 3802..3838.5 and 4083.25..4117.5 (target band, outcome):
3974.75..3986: -0.10 mag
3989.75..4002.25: -0.10 mag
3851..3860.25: -0.04 mag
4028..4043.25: -0.07 mag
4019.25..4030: -0.06 mag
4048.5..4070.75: -0.08 mag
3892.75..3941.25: -0.02 mag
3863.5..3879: -0.08 mag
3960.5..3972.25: 0.06 mag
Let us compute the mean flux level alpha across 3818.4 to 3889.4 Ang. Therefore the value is 6.45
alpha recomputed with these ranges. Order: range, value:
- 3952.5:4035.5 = 6.83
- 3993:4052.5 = 7.06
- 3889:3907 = 6.16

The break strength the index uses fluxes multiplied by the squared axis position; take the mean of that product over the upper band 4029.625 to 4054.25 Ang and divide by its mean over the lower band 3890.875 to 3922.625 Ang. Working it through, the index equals 1.2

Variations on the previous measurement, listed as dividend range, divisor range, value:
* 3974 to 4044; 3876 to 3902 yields 1.18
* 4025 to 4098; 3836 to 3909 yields 1.18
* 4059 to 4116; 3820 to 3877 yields 1.20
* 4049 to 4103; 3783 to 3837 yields 1.31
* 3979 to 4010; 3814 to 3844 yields 1.24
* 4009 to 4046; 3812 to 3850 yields 1.21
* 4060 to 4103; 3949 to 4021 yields 1.07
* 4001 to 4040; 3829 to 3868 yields 1.18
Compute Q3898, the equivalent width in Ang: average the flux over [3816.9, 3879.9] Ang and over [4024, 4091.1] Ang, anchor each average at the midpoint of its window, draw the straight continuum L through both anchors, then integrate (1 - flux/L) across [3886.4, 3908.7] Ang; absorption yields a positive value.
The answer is 1.2 Ang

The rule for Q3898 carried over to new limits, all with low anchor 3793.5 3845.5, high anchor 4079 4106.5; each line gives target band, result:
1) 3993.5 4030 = -2.30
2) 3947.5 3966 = 0.40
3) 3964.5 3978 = 0.59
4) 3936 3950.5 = -0.22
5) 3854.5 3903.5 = -1.80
